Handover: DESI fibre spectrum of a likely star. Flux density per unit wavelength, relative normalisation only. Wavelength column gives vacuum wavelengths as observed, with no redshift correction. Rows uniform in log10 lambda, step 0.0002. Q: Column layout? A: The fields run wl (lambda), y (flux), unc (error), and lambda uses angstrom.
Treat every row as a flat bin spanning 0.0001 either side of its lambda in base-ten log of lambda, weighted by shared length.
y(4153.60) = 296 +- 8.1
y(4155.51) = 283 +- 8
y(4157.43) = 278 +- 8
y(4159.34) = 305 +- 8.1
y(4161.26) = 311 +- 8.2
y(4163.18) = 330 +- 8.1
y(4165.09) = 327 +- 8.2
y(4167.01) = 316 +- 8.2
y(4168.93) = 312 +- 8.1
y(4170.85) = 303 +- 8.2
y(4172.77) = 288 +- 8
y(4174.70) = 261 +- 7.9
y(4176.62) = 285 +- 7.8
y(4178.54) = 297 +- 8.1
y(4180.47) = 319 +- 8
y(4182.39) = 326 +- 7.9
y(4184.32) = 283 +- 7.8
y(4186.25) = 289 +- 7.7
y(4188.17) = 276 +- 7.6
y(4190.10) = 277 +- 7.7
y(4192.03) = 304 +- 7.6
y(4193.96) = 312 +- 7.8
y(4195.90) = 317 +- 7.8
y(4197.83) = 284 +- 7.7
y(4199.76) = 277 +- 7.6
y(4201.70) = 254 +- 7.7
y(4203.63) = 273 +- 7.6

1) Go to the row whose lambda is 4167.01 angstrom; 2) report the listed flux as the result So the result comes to 316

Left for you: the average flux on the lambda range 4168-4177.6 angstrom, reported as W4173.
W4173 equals 290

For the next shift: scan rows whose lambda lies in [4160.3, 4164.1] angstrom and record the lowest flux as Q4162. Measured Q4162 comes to 311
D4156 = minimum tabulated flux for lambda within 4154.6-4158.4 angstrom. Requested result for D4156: 278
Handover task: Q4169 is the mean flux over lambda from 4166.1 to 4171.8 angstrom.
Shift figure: 310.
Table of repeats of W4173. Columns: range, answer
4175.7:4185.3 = 302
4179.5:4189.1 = 299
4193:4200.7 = 297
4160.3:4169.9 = 319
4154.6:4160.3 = 289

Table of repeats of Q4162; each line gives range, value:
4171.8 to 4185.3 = 261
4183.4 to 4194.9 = 276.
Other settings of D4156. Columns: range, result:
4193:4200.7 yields 277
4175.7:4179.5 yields 285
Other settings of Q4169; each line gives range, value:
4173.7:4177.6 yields 273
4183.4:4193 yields 286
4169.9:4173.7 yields 296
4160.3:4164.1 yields 320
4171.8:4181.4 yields 290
